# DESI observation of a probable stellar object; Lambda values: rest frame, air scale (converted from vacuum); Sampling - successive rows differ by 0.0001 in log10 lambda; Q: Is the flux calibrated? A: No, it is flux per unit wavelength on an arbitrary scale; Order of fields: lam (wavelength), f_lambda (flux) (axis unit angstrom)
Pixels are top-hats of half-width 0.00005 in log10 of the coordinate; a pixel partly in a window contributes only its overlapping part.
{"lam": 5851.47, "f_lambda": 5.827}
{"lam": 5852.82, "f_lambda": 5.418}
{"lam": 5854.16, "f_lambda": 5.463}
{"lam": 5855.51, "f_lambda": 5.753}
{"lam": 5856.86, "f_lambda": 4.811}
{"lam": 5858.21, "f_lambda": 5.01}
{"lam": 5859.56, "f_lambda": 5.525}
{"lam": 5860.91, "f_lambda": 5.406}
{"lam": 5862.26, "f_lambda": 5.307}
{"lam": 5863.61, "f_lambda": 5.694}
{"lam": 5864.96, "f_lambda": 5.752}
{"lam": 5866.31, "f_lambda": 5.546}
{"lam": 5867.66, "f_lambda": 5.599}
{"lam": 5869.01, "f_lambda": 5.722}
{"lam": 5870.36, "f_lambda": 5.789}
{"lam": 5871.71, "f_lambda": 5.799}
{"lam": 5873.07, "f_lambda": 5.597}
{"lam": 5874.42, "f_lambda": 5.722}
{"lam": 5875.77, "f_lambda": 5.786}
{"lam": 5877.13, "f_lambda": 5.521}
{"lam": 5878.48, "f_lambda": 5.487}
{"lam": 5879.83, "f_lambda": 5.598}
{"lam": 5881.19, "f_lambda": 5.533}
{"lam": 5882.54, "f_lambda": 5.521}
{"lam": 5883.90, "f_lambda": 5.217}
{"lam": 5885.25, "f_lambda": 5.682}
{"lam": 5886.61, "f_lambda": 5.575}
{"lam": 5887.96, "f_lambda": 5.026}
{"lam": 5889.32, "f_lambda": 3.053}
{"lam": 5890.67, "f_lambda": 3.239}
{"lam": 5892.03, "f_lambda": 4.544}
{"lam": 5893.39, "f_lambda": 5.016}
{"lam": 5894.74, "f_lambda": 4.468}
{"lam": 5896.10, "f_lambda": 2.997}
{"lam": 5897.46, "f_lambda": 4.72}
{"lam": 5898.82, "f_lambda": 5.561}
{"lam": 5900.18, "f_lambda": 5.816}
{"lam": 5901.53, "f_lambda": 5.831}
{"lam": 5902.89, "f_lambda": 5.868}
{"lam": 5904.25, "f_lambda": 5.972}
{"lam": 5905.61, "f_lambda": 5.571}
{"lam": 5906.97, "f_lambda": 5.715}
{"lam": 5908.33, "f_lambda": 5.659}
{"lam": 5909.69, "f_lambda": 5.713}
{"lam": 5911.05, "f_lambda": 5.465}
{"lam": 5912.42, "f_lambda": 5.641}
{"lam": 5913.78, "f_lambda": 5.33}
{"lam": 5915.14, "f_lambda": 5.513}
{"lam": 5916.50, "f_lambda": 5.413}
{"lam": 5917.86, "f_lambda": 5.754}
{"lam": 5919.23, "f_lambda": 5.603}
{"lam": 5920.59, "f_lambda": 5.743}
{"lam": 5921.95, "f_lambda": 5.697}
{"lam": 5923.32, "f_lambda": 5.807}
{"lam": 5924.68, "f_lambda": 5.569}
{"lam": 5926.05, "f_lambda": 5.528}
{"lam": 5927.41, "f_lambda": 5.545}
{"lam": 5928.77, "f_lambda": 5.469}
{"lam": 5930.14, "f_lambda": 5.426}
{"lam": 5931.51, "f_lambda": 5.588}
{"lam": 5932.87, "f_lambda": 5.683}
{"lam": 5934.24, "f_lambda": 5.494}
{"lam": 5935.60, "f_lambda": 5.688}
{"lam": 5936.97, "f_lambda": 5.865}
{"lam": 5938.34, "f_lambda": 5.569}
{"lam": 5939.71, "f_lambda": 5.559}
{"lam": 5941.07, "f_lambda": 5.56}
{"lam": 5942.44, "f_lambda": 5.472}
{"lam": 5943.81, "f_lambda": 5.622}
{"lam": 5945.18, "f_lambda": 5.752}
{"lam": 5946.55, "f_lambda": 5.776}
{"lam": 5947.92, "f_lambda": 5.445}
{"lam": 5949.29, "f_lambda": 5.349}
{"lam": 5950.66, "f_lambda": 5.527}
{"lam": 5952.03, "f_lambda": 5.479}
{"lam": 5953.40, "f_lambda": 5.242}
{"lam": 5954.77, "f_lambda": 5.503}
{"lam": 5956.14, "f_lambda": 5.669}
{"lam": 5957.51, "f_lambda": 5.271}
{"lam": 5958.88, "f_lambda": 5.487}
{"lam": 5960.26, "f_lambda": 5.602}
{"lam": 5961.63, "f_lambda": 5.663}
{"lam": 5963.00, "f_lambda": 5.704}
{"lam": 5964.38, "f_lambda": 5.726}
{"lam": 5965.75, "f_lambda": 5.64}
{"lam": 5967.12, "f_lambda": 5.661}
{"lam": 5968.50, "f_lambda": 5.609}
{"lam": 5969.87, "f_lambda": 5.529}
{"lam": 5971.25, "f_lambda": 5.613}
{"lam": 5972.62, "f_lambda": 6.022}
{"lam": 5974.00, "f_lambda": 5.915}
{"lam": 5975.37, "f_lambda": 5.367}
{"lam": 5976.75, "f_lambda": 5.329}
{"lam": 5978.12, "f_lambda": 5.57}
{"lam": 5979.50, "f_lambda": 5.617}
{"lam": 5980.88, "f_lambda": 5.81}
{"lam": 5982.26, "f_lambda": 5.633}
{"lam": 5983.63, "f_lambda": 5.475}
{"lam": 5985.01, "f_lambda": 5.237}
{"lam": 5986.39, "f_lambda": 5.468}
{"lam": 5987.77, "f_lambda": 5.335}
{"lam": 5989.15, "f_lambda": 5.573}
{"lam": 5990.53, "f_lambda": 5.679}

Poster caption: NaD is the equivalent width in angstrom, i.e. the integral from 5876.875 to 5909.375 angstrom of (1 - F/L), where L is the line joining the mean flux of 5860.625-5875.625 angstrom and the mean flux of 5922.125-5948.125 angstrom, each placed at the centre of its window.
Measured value 2.9 angstrom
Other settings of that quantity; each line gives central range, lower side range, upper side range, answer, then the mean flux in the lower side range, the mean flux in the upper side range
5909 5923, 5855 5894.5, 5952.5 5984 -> -0.43 angstrom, 5.29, 5.6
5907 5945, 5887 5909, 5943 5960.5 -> -2.57 angstrom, 4.95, 5.51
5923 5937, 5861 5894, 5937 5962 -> -0.29 angstrom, 5.31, 5.54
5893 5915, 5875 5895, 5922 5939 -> -0.28 angstrom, 5.03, 5.6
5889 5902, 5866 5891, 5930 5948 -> 2.11 angstrom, 5.34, 5.62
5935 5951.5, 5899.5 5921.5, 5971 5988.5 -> 0.06 angstrom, 5.66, 5.57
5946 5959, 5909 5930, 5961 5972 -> 0.36 angstrom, 5.58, 5.65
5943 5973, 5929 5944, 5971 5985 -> 0.12 angstrom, 5.59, 5.62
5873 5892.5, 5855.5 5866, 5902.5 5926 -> 1.27 angstrom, 5.39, 5.64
